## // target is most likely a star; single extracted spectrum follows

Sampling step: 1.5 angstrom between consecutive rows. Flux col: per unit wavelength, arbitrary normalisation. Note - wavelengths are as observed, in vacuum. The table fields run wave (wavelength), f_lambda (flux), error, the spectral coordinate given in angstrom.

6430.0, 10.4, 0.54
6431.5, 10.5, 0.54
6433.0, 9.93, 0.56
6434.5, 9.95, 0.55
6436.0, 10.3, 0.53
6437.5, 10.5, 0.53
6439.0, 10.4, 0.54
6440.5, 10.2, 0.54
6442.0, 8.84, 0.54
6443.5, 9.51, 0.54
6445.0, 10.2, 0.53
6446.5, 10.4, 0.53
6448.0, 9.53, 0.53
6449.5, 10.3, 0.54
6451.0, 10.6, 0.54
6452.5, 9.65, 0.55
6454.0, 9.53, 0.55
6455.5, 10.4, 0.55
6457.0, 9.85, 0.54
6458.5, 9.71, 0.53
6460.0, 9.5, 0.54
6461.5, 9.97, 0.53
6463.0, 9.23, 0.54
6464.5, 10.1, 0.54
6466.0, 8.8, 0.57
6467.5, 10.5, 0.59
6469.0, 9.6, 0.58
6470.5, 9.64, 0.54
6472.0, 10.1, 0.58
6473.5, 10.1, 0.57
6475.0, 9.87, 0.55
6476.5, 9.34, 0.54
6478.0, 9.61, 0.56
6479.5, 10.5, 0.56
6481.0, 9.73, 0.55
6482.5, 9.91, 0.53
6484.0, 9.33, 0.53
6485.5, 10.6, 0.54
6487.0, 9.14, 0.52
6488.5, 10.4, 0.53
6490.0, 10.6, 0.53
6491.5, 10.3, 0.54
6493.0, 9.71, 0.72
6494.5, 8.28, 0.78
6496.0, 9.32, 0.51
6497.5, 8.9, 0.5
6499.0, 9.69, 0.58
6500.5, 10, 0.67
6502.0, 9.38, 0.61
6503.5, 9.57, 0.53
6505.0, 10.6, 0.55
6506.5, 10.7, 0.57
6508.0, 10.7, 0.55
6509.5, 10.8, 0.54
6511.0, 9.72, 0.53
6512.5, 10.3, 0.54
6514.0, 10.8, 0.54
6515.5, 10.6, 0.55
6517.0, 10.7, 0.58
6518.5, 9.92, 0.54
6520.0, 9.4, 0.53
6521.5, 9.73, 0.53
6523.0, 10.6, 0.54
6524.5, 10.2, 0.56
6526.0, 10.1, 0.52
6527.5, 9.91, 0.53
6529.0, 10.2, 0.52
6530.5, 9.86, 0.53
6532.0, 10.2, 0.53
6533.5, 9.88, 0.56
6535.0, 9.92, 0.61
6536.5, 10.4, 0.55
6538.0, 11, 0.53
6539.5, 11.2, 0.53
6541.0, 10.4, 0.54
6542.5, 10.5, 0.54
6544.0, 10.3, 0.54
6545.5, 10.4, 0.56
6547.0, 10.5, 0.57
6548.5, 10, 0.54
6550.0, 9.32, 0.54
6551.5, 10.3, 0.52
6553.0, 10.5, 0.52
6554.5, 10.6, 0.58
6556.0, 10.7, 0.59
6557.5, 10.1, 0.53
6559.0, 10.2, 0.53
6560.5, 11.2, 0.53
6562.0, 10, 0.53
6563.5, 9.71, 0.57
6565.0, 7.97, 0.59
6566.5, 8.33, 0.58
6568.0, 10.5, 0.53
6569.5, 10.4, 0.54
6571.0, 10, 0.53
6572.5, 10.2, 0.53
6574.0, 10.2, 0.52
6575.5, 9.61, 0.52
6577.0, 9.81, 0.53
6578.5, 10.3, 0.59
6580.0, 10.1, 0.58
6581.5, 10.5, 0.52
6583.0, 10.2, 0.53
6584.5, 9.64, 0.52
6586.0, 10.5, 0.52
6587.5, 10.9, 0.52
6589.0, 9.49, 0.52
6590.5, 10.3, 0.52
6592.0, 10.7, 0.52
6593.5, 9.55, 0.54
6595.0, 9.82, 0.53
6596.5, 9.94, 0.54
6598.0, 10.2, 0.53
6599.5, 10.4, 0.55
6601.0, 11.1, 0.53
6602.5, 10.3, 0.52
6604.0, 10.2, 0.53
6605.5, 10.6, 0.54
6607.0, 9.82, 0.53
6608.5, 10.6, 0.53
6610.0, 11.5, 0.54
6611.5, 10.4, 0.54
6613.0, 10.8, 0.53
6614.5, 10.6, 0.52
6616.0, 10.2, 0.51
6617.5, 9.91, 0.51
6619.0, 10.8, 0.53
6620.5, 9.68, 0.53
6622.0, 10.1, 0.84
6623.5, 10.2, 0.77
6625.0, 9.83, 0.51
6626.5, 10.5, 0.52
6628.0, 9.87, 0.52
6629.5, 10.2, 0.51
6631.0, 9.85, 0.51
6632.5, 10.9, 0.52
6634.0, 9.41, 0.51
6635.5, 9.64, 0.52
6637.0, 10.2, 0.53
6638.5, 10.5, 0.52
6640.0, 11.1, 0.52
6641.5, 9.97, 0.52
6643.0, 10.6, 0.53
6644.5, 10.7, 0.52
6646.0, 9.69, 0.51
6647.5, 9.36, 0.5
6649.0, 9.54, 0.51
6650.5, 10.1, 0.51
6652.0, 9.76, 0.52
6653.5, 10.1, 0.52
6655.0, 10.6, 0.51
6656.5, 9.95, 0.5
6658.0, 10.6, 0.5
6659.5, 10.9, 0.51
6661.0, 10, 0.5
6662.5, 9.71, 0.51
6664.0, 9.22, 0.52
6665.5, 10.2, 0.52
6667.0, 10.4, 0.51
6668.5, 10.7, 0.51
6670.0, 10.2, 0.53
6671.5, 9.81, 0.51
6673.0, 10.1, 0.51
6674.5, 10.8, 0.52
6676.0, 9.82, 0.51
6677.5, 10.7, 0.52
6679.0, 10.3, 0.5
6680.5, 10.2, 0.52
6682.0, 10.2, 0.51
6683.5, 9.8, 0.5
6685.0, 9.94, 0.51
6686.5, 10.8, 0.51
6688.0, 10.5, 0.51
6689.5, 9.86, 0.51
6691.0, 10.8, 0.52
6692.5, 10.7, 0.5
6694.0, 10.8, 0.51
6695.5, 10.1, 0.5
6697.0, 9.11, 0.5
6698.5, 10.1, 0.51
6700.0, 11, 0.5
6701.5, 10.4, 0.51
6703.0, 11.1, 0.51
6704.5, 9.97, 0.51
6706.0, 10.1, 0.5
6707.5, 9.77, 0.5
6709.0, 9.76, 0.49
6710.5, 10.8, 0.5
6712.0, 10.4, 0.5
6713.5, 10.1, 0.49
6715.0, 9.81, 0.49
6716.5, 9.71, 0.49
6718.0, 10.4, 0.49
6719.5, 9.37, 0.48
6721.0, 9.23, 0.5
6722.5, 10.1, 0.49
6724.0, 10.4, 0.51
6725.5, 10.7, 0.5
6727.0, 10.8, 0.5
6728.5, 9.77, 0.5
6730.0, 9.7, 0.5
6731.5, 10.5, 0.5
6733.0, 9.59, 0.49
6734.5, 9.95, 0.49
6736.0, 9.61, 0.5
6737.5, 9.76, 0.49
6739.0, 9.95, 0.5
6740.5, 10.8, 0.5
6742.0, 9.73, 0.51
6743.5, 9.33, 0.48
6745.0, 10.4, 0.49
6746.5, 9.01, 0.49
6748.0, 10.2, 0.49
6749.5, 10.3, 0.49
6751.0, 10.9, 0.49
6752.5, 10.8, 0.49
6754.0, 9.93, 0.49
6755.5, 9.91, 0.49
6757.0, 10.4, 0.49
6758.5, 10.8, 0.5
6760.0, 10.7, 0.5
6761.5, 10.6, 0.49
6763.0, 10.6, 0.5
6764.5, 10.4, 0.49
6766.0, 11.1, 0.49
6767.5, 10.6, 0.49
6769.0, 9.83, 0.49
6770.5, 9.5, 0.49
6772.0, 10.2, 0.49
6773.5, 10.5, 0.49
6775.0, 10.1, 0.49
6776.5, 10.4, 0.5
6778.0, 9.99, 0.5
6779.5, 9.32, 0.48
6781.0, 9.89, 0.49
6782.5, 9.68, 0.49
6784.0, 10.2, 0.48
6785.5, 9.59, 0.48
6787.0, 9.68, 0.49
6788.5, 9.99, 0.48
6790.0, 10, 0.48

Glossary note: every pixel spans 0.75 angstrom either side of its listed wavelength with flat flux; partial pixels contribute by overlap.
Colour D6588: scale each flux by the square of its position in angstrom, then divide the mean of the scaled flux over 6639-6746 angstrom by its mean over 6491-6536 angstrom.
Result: 1.07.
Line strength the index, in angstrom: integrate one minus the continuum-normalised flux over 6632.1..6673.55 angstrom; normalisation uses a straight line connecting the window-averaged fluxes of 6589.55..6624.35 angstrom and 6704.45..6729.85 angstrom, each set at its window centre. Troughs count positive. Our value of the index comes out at 0.34 angstrom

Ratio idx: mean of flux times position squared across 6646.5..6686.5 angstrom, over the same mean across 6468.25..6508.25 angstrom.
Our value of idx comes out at 1.09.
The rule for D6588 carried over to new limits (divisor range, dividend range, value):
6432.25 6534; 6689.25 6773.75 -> 1.10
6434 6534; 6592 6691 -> 1.08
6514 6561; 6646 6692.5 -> 1.03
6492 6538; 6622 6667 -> 1.05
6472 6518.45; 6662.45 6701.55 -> 1.09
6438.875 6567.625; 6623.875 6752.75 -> 1.07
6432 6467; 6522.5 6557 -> 1.07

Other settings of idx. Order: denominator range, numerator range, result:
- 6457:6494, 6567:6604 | 1.07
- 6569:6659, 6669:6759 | 1.03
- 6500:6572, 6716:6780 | 1.06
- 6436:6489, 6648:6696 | 1.10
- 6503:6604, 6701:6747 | 1.04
